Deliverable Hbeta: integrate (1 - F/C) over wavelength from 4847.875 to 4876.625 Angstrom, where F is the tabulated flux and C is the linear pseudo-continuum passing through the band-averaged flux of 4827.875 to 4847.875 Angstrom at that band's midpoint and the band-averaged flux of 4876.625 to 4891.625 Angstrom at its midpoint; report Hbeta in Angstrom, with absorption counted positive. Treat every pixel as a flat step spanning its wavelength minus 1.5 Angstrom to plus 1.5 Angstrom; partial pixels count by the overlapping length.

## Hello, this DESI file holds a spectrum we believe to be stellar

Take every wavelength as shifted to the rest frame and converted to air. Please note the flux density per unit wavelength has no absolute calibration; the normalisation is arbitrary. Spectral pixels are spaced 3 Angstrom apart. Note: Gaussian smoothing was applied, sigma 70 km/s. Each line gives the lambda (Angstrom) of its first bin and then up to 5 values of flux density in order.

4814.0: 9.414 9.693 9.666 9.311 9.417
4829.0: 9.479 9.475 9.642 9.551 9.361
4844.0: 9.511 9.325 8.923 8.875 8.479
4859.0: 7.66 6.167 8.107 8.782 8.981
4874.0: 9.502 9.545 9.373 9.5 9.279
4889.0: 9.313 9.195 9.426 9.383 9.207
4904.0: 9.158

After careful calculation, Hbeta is 3.0 Angstrom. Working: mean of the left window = 9.48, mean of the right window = 9.38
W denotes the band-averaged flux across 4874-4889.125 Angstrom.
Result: 9.42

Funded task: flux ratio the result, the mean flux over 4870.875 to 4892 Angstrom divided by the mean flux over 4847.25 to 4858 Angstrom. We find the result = 1.07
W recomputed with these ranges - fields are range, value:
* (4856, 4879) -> 8.42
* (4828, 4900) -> 9.03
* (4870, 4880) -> 9.37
